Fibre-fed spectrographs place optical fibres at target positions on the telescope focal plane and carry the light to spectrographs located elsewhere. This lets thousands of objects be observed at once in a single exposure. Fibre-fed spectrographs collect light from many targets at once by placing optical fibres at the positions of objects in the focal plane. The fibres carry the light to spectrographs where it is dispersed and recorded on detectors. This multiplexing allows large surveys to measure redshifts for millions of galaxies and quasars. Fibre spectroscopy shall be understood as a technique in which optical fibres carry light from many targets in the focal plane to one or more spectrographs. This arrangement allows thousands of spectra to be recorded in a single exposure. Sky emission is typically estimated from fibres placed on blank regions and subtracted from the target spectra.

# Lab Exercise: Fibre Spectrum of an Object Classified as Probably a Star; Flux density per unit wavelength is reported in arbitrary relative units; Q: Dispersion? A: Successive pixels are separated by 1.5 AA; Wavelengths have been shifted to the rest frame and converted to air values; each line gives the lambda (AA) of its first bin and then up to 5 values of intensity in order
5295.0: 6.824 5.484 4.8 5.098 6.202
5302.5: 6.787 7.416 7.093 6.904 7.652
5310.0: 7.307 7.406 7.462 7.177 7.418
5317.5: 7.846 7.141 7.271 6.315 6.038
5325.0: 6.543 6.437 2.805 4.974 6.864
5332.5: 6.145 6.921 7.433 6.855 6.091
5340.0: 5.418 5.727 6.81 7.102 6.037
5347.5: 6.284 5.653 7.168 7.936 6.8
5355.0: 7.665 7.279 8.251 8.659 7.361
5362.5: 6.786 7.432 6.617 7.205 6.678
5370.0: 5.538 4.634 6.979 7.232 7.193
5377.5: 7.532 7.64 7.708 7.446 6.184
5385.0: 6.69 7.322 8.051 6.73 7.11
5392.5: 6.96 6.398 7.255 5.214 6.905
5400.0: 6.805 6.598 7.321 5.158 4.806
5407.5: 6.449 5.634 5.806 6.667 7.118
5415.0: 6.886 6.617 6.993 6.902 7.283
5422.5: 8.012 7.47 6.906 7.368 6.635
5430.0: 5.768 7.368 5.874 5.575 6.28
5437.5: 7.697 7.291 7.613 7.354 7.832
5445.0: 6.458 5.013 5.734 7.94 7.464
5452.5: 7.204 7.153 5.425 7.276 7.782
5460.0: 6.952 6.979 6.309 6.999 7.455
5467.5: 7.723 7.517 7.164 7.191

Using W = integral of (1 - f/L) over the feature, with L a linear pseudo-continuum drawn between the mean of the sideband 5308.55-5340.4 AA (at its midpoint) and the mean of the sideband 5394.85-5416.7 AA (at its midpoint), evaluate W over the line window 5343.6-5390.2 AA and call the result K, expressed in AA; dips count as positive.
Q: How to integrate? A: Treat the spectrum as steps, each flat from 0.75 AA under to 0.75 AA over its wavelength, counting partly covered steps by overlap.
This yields -4.0 AA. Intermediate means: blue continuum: 6.6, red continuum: 6.34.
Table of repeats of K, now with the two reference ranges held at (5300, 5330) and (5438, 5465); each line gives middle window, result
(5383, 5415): 1.4 AA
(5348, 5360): -1.1 AA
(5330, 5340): 0.2 AA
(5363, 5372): 0.5 AA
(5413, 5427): -0.5 AA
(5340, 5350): 0.8 AA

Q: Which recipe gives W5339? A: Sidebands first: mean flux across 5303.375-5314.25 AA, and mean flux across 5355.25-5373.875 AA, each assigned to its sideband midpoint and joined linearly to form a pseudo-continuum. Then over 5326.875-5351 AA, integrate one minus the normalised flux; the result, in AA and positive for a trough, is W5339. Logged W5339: 3.3 AA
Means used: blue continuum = 7.31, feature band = 6.14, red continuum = 6.97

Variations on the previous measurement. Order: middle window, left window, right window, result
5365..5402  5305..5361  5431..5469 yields 0.1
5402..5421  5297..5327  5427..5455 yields 1.1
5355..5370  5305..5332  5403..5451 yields -1.3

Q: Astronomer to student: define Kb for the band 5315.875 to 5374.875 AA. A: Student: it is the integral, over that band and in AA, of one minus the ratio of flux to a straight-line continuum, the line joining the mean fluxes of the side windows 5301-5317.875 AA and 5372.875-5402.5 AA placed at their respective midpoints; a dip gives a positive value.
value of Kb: 4.0 AA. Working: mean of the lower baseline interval 7.25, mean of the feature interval 6.65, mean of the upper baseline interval 7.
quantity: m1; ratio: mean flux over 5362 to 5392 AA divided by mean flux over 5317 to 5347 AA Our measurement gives 1.10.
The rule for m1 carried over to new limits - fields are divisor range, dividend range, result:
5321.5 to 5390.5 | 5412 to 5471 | 1.03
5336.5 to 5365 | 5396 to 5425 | 0.95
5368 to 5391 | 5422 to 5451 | 0.99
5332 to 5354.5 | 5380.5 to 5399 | 1.05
